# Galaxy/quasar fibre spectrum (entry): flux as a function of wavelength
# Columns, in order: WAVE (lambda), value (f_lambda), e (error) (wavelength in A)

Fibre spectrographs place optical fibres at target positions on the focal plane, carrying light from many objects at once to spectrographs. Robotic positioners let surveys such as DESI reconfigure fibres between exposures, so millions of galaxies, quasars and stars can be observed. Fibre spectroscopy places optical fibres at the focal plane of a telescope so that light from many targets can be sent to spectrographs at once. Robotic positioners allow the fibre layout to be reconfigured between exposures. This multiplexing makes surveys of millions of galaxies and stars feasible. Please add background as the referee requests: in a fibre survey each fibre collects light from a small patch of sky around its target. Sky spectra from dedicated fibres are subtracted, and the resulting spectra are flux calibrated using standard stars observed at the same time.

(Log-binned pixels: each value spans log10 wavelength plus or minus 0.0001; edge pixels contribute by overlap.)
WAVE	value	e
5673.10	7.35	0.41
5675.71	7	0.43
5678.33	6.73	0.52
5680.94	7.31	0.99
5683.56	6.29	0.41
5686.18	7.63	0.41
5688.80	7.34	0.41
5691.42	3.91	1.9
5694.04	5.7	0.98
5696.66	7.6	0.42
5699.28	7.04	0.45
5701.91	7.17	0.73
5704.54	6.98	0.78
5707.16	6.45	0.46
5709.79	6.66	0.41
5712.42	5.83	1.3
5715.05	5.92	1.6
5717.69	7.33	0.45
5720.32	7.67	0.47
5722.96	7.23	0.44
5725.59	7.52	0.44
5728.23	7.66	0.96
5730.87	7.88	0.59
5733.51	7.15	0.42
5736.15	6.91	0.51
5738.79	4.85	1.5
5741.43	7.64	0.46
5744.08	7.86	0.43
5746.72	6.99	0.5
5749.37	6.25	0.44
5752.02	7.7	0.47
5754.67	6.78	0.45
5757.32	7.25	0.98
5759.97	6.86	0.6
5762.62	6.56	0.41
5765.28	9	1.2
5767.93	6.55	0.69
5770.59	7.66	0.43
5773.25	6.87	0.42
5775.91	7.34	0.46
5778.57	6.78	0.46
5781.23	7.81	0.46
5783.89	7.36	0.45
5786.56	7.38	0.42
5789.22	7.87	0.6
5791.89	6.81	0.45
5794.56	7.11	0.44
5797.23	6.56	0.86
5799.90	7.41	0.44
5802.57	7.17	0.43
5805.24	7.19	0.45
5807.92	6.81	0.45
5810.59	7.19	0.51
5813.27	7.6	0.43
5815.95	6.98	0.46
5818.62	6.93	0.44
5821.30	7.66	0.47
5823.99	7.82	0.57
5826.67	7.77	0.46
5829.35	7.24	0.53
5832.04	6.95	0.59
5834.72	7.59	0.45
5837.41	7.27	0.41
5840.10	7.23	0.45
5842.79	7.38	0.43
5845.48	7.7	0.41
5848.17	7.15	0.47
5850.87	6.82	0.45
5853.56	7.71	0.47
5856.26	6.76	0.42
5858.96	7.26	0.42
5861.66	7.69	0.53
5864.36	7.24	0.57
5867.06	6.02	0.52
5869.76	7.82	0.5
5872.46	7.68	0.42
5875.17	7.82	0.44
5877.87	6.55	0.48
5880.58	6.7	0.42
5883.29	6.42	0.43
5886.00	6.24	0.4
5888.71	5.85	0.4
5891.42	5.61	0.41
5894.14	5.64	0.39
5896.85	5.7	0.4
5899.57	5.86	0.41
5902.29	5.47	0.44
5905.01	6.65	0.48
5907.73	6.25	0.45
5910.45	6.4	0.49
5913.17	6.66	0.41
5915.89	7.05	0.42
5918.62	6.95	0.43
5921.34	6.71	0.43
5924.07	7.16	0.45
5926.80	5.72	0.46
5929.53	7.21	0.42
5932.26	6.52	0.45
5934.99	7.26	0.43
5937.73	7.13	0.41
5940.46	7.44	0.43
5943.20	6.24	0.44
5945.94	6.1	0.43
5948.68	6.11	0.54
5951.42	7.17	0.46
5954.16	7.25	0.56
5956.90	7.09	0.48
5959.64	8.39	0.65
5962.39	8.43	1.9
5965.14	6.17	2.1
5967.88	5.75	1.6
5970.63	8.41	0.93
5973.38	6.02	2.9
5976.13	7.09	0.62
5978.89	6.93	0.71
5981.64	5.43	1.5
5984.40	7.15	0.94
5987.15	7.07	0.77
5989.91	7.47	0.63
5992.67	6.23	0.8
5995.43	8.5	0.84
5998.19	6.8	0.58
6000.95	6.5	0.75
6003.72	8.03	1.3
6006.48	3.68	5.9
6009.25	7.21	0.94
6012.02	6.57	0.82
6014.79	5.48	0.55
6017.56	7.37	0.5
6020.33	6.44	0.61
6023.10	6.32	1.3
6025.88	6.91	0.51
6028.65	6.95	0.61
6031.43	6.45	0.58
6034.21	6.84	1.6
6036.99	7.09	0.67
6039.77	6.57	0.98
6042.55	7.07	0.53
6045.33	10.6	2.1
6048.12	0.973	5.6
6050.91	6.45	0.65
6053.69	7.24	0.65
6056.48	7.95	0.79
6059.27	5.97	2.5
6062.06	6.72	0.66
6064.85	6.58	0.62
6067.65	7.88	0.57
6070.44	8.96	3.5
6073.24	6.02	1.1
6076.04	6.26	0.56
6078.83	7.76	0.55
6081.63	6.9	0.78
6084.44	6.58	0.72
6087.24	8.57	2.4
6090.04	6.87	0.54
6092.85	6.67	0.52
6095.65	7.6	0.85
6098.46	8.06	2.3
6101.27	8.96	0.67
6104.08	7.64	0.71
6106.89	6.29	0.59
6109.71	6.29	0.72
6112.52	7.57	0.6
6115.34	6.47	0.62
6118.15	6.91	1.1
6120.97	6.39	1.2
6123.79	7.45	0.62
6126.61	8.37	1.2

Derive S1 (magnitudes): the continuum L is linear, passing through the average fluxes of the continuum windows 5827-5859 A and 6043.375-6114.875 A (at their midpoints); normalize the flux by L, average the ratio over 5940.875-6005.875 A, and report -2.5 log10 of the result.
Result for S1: 0.04 mag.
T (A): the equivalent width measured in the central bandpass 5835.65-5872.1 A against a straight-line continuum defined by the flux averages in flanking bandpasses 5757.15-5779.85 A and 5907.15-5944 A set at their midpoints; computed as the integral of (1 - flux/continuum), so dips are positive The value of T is -1.43 A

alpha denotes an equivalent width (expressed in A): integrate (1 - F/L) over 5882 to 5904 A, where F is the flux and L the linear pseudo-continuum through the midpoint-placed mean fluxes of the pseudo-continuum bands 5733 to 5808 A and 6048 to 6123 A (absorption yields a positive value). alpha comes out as 3.80 A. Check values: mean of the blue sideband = 7.13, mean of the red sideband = 7.02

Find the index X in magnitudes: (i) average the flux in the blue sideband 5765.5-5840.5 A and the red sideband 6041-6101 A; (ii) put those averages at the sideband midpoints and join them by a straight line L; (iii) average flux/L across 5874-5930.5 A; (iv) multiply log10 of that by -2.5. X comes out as 0.127 mag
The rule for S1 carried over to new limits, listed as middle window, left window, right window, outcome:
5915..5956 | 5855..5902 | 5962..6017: -0.021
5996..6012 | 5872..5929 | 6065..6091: 0.059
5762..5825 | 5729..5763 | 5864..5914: -0.071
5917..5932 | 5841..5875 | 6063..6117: 0.084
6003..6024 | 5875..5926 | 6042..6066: 0.034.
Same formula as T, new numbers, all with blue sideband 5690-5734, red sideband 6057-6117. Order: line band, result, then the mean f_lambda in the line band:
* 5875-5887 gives 0.5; 6.66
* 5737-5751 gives 0.2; 6.75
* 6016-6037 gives 1.0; 6.77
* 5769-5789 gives -1.4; 7.34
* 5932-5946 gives 0.3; 6.86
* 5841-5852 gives -0.5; 7.27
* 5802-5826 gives -1.3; 7.28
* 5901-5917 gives 1.4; 6.41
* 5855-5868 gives -0.1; 7.02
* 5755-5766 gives -0.7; 7.27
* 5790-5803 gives -0.3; 7.04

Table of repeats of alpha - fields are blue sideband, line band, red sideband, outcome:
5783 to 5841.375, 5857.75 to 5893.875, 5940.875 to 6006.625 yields 1.6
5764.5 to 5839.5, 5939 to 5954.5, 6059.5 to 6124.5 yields 1.2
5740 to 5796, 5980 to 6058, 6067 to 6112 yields 6.6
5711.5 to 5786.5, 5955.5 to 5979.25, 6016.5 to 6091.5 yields -0.6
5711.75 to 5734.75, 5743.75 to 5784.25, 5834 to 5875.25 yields 0.0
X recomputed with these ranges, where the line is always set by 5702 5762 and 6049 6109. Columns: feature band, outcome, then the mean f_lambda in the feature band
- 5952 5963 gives -0.09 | 7.7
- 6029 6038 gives 0.05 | 6.79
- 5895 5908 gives 0.19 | 5.95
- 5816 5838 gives -0.05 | 7.39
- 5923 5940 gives 0.04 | 6.86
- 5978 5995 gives 0.05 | 6.81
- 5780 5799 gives -0.04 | 7.27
